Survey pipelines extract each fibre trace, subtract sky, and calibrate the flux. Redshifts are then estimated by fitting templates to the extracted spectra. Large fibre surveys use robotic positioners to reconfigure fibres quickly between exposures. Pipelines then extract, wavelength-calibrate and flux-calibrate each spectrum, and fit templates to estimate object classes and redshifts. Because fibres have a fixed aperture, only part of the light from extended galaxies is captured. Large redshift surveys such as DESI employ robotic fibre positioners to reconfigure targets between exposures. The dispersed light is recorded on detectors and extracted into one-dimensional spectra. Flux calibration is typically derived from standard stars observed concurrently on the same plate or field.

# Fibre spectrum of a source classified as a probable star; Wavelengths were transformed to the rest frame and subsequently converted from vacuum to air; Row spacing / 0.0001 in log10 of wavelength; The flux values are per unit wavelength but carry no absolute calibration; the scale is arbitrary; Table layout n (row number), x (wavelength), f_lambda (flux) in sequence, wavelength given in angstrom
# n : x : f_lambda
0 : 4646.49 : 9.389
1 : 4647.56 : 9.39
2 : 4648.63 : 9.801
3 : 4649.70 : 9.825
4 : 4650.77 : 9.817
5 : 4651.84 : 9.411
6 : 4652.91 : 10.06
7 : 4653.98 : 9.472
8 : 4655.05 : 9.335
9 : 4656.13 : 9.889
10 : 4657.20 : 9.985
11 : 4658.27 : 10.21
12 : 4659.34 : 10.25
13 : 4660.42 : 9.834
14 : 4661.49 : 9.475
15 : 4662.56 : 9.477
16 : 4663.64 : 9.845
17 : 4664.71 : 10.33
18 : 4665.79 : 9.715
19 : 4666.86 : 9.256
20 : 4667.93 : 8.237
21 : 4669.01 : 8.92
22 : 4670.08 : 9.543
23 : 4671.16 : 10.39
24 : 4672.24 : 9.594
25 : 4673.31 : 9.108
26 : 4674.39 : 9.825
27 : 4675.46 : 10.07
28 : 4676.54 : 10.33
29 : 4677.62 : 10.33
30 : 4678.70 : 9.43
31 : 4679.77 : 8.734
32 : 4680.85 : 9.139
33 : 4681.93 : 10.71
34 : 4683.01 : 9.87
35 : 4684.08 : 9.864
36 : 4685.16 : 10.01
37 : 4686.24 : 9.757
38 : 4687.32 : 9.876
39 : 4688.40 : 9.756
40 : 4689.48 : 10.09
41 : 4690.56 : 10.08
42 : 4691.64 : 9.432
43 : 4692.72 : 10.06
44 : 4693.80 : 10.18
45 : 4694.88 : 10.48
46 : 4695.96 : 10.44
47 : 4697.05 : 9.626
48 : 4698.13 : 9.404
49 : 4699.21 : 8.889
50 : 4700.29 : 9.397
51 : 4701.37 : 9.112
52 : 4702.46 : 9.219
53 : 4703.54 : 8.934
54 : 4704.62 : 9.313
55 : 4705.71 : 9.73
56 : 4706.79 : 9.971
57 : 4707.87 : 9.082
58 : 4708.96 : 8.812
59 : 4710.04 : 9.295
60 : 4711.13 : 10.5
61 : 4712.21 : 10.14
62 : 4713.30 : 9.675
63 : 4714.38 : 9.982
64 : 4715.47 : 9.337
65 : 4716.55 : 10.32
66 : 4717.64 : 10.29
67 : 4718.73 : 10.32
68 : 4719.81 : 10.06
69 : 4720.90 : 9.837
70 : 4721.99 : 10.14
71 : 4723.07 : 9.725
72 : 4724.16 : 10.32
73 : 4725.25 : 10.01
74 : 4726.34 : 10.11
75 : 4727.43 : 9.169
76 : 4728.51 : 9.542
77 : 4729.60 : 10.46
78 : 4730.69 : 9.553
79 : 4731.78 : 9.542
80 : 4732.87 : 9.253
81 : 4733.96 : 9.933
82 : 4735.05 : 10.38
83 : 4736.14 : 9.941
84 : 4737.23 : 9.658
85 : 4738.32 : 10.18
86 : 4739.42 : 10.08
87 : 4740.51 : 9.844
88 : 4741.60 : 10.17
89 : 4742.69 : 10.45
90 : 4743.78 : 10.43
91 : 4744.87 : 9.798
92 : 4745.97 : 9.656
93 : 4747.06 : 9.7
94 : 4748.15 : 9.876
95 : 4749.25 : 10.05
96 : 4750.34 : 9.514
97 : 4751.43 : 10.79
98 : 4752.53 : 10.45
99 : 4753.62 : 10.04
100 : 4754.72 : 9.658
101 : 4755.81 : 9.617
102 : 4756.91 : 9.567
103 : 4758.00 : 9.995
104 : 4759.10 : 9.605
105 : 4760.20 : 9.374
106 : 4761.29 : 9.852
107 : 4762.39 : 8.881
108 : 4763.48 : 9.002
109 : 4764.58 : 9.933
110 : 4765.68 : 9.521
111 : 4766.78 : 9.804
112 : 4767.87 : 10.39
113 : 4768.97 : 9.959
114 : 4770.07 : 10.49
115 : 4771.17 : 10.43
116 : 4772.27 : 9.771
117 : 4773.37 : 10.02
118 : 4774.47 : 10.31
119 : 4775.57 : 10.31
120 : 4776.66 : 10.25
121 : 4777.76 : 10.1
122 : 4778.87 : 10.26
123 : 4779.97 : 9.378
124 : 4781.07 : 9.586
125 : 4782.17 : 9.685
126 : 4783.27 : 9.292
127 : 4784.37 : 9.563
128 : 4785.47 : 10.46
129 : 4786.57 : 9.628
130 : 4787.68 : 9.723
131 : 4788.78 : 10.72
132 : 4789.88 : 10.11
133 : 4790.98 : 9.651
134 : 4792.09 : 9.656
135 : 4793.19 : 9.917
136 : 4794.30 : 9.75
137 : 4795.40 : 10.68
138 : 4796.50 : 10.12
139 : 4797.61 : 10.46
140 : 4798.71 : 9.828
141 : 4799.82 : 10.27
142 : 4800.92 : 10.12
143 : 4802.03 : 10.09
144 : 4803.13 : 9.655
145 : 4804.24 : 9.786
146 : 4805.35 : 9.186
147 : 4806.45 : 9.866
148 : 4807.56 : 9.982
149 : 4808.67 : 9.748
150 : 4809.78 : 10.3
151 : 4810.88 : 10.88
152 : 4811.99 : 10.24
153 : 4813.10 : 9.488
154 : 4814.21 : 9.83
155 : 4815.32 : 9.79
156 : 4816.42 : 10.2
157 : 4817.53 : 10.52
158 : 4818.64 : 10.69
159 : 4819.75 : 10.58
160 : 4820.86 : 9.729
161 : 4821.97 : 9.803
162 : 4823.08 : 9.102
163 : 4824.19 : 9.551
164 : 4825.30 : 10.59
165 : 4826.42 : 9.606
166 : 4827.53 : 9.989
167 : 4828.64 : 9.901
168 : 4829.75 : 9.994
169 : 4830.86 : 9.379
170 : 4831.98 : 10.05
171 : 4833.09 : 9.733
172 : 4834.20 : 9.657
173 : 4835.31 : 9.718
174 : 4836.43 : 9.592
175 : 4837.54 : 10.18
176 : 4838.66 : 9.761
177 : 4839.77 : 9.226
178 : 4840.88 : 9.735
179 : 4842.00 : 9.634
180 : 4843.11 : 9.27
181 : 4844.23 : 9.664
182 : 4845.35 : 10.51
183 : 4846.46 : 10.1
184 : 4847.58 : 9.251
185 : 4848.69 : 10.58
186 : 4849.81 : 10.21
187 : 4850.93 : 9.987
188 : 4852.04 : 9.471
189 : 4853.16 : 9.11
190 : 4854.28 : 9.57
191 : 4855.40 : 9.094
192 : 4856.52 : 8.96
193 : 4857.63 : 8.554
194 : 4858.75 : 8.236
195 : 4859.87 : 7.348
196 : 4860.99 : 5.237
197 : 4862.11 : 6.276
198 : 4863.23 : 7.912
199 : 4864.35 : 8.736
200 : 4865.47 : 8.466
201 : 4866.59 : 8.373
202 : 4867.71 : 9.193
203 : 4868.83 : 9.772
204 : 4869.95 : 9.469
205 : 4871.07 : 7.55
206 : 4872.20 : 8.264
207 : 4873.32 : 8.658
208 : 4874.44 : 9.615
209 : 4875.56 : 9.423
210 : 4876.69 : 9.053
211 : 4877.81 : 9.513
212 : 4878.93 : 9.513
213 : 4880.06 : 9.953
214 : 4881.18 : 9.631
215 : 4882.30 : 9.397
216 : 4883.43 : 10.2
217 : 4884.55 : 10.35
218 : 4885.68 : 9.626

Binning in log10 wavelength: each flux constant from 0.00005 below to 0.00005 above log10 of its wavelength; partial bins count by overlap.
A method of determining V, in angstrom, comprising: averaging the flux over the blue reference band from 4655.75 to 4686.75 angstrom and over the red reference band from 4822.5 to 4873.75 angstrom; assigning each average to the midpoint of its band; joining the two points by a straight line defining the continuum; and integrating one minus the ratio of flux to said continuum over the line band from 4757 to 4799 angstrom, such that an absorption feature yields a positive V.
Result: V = -2.2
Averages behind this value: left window 9.73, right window 9.2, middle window 9.91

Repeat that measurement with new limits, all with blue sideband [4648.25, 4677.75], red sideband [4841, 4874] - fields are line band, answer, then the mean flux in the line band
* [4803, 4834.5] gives -3.0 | 9.93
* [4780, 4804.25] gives -2.0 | 9.94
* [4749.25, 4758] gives -0.6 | 9.96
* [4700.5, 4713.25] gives 0.1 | 9.47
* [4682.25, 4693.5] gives -0.3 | 9.91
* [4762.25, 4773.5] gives -0.7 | 9.86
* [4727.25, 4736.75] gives -0.4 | 9.78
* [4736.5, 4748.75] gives -0.8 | 9.98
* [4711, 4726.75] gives -0.9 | 10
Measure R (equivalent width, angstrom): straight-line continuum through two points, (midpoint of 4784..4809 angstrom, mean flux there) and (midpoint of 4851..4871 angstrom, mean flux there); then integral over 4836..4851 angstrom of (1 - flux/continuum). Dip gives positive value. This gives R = -1.6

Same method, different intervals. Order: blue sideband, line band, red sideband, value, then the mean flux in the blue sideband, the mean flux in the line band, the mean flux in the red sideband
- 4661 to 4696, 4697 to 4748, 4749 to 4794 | 0.2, 9.76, 9.78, 9.88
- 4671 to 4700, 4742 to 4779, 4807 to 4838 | -0.1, 9.82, 9.93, 9.96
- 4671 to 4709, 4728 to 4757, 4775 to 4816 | -0.3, 9.7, 9.93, 9.96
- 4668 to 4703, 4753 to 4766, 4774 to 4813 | 0.4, 9.72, 9.59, 9.98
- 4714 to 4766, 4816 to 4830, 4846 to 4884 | -1.1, 9.87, 10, 8.96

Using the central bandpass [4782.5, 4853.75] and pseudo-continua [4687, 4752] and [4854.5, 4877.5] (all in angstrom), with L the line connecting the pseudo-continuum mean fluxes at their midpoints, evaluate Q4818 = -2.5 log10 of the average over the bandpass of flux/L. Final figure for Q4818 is -0.12 mag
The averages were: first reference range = 9.83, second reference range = 8.44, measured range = 9.9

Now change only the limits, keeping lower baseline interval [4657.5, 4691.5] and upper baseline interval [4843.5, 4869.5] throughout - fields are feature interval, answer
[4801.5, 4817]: -0.09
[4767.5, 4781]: -0.09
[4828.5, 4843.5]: -0.08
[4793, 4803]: -0.11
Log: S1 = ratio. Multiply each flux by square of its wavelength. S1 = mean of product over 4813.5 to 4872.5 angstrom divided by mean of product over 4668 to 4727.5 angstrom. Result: 1.02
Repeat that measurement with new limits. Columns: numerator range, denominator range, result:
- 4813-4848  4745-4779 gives 1.02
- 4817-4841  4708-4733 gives 1.05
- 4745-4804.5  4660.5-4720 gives 1.06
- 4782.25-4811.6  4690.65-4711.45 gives 1.09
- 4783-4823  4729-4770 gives 1.04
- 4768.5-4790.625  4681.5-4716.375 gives 1.06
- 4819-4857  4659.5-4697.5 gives 1.07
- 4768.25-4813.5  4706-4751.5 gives 1.04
